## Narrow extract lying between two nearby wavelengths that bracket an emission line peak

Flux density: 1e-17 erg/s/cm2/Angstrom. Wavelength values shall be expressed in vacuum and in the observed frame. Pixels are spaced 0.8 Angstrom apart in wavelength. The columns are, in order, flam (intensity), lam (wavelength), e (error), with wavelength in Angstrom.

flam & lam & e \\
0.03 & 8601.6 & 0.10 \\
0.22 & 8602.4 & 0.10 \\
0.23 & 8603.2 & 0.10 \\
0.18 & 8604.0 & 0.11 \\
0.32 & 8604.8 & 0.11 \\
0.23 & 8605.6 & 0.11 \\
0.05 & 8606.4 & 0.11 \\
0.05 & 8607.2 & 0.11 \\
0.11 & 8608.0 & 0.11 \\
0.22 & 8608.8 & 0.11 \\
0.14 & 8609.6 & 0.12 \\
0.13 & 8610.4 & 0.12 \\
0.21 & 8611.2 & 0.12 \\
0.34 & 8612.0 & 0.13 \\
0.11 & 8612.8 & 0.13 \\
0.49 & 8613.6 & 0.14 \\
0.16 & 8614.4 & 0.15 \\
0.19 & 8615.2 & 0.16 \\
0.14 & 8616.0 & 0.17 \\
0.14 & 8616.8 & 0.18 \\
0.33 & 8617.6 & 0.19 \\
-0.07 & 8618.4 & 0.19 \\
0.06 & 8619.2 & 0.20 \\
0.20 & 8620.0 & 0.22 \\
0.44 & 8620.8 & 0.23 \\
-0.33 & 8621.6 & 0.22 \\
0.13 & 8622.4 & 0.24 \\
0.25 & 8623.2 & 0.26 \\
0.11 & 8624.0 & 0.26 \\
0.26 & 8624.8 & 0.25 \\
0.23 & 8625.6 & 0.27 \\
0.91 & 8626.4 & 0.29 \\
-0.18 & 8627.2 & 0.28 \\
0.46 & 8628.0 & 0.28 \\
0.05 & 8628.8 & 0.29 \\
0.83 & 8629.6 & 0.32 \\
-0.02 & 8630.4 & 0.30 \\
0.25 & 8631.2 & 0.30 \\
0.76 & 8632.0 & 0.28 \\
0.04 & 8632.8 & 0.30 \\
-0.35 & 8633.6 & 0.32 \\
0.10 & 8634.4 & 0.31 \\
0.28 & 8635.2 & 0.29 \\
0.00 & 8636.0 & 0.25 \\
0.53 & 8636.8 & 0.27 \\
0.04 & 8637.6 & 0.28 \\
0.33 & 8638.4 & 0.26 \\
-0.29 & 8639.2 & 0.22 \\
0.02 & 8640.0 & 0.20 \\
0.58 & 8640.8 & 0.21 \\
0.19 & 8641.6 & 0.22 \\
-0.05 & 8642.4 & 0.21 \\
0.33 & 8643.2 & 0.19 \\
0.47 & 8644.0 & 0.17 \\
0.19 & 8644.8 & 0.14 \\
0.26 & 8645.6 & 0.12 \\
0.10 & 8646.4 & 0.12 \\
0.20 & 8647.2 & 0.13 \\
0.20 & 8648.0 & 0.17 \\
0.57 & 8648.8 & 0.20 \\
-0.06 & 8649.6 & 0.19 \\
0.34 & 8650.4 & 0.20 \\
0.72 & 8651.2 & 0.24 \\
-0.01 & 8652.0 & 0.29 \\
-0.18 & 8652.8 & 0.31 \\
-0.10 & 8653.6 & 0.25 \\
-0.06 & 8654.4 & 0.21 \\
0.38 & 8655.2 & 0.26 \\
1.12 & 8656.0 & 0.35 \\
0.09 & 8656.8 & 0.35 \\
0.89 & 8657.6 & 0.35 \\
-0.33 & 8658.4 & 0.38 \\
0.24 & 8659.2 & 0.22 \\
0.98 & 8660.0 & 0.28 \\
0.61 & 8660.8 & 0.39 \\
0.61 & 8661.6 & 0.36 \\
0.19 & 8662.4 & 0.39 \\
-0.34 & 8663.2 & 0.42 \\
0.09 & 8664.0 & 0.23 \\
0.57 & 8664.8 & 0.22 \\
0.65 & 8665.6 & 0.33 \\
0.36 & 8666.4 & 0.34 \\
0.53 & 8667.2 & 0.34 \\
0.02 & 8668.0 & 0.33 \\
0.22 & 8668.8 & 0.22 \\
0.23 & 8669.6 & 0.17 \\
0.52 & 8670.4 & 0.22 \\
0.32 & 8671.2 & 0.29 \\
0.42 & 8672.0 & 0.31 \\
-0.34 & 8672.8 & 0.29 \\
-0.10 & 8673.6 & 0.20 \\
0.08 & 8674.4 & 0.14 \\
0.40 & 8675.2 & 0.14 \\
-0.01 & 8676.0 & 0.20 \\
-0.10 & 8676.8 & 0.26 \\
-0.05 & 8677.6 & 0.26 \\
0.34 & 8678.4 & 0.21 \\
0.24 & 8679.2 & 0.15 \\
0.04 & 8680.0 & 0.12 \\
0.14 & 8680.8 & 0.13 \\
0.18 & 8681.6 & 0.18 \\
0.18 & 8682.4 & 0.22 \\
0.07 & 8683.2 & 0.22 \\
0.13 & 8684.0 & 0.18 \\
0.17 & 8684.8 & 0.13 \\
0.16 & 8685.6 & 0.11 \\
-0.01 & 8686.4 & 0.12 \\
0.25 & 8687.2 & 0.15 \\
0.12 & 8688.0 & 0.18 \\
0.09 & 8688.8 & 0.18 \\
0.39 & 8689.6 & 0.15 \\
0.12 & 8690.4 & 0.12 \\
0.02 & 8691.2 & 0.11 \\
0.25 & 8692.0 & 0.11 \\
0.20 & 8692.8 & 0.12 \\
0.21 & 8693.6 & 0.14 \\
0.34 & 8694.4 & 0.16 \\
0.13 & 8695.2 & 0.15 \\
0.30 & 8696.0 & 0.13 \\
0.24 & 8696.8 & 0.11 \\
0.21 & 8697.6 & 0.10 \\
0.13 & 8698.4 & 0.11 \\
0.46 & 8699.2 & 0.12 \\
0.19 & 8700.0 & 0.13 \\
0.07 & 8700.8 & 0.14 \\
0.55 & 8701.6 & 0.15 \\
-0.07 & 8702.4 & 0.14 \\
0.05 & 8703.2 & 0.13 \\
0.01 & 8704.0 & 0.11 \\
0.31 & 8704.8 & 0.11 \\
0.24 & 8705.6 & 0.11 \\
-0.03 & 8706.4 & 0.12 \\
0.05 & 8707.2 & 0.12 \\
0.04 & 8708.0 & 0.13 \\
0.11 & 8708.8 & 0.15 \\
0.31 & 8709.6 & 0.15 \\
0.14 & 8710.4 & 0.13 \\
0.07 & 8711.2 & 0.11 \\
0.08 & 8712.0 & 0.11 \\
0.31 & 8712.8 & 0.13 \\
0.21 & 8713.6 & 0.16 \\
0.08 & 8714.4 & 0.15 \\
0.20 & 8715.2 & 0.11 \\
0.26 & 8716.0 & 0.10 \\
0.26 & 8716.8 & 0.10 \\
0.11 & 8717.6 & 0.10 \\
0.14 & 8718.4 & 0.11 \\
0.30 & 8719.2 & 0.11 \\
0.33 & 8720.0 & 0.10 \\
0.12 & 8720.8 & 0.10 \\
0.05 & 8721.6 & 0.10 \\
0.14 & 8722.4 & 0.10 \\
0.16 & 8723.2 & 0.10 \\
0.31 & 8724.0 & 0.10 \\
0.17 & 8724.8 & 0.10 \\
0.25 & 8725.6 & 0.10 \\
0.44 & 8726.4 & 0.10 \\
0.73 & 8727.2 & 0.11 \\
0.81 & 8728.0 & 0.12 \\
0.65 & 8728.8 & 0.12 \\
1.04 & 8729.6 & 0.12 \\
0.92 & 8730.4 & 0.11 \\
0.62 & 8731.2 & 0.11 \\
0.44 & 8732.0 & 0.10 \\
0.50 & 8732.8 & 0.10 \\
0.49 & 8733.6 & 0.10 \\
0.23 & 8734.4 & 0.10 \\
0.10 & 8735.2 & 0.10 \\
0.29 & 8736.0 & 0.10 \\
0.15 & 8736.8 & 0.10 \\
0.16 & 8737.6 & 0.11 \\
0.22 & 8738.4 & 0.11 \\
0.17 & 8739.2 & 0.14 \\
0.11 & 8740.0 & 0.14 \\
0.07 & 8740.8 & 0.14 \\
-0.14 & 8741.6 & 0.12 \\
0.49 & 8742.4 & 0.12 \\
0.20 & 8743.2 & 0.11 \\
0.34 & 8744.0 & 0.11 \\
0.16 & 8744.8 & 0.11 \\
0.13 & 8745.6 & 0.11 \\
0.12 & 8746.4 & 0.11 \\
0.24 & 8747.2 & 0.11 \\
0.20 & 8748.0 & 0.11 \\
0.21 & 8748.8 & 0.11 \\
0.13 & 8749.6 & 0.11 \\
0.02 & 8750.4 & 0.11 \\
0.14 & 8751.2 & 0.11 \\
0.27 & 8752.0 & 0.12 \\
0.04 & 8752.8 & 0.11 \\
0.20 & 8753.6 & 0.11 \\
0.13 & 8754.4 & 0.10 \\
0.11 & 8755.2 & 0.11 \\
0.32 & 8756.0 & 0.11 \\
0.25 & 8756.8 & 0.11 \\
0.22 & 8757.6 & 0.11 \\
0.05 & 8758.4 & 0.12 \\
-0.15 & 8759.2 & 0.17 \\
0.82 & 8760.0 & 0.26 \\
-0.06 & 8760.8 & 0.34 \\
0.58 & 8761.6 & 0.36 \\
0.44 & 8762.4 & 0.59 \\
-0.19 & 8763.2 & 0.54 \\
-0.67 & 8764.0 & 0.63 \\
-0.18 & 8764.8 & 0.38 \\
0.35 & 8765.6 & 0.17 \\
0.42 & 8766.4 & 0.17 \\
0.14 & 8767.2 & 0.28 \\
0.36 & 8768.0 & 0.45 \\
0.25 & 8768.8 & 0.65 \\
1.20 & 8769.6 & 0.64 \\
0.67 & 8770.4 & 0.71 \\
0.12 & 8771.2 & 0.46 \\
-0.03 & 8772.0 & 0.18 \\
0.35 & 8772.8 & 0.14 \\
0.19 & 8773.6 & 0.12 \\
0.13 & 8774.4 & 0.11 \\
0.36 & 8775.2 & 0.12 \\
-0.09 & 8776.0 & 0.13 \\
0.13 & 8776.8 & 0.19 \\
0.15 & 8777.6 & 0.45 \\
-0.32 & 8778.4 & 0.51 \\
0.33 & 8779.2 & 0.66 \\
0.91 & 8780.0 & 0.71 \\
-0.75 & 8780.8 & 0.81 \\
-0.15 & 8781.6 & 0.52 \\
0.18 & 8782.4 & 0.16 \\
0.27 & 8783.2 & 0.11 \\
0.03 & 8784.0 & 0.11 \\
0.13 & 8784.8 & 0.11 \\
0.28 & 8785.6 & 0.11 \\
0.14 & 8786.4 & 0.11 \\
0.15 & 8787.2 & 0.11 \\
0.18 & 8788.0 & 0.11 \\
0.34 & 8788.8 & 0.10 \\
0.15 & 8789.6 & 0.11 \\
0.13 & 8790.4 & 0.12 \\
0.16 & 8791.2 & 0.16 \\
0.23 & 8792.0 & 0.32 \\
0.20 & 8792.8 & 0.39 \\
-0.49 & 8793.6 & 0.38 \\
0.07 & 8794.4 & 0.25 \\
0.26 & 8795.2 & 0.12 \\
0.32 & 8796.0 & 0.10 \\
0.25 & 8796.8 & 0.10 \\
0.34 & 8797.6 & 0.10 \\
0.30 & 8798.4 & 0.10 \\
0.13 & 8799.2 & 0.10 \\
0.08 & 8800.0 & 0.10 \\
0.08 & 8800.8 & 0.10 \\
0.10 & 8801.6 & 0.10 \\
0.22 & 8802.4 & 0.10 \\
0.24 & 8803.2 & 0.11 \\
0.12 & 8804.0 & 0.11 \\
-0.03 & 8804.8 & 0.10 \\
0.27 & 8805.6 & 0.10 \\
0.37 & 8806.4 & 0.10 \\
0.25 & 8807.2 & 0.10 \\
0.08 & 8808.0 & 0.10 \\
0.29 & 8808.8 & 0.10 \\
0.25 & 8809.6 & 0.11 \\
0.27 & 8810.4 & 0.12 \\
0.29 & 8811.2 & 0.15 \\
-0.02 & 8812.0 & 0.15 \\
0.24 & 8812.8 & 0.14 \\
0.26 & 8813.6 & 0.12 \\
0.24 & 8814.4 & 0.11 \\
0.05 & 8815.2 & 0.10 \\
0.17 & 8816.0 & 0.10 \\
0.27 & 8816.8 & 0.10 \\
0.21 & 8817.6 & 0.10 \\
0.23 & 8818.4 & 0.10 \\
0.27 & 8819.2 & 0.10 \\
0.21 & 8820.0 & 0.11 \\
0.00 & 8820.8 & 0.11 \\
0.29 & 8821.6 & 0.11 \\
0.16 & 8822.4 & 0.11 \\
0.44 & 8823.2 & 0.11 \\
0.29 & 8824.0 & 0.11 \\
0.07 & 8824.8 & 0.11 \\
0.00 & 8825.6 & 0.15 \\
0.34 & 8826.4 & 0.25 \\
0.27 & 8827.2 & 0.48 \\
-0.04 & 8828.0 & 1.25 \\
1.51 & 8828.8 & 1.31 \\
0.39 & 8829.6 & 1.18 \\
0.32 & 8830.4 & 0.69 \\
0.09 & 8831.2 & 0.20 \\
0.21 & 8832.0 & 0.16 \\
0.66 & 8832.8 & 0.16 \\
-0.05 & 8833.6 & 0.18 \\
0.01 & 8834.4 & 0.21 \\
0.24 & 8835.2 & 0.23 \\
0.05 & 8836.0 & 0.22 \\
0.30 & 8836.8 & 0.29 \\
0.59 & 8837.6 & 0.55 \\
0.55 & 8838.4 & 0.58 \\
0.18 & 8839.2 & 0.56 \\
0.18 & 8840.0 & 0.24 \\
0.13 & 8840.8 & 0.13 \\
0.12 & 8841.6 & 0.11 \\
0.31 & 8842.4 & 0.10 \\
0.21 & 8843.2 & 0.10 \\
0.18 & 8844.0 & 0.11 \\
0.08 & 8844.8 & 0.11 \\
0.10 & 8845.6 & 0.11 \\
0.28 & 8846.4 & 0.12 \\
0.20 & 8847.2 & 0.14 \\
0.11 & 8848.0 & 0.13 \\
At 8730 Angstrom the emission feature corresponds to H-beta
